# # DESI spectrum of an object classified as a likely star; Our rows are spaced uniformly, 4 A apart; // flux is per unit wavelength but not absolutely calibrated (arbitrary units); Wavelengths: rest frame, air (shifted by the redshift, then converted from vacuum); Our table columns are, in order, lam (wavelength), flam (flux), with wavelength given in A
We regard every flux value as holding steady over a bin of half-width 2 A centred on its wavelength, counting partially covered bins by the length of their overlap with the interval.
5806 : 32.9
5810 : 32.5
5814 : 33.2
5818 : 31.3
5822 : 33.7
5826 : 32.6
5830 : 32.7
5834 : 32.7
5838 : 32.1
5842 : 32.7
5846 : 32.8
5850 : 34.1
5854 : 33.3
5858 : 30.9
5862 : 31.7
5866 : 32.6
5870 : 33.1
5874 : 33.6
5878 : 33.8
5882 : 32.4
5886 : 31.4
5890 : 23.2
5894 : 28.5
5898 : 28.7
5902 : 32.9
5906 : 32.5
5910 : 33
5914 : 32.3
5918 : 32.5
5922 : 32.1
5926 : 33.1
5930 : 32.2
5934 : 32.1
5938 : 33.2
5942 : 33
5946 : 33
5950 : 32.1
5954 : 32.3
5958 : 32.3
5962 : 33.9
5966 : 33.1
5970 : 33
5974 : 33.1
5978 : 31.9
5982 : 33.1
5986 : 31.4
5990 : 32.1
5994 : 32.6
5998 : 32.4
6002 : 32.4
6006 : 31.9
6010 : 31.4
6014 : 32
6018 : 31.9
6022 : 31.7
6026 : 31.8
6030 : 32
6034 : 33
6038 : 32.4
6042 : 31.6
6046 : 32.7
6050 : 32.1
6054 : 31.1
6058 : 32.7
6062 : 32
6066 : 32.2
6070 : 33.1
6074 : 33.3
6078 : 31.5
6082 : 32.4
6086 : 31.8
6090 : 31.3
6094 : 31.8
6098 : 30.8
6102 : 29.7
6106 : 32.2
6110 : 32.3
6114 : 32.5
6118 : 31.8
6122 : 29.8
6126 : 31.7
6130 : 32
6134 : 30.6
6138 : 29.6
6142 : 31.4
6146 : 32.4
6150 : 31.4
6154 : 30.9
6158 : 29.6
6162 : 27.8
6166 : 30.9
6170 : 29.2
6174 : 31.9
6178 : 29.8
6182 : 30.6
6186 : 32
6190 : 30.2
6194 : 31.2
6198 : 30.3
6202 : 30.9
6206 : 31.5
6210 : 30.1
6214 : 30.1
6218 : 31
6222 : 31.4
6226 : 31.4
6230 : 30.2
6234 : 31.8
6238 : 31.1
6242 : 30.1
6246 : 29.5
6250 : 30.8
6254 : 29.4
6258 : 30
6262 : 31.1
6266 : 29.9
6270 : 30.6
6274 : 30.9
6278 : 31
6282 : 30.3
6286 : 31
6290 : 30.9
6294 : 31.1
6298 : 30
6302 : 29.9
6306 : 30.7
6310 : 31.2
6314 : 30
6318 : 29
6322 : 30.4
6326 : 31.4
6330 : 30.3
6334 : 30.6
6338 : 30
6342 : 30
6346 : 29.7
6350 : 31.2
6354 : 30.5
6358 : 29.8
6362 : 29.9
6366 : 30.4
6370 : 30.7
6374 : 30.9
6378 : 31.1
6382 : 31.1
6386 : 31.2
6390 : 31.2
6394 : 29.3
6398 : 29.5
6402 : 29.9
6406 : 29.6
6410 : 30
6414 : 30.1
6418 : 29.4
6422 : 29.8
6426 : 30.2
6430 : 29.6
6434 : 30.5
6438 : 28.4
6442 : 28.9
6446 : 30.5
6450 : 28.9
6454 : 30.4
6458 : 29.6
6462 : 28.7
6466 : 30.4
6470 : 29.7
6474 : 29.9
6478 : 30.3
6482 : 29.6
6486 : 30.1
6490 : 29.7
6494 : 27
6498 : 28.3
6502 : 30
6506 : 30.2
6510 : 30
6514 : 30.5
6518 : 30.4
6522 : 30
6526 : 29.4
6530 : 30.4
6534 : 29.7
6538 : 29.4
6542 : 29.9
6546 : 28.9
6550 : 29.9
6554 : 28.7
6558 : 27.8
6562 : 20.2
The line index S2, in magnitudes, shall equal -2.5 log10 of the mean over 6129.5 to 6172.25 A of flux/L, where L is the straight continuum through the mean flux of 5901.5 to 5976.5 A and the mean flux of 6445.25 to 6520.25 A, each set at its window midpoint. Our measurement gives 0.04 mag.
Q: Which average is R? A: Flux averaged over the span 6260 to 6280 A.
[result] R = 30.7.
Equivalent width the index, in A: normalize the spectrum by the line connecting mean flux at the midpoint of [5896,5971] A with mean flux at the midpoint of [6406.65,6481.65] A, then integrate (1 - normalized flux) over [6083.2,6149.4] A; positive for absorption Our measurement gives 0.27 A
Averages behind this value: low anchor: 32.5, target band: 31.4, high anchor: 29.7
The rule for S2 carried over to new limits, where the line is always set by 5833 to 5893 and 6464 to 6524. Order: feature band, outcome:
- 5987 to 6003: -0.03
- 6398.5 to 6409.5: 0.01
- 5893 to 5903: 0.07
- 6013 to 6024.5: -0.02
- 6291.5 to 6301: 0.00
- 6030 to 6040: -0.04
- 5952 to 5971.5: -0.04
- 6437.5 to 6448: 0.02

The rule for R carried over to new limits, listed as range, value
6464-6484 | 30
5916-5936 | 32.4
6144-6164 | 30.4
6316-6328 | 30.3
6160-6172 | 29.3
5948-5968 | 32.7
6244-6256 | 29.9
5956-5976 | 33.1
